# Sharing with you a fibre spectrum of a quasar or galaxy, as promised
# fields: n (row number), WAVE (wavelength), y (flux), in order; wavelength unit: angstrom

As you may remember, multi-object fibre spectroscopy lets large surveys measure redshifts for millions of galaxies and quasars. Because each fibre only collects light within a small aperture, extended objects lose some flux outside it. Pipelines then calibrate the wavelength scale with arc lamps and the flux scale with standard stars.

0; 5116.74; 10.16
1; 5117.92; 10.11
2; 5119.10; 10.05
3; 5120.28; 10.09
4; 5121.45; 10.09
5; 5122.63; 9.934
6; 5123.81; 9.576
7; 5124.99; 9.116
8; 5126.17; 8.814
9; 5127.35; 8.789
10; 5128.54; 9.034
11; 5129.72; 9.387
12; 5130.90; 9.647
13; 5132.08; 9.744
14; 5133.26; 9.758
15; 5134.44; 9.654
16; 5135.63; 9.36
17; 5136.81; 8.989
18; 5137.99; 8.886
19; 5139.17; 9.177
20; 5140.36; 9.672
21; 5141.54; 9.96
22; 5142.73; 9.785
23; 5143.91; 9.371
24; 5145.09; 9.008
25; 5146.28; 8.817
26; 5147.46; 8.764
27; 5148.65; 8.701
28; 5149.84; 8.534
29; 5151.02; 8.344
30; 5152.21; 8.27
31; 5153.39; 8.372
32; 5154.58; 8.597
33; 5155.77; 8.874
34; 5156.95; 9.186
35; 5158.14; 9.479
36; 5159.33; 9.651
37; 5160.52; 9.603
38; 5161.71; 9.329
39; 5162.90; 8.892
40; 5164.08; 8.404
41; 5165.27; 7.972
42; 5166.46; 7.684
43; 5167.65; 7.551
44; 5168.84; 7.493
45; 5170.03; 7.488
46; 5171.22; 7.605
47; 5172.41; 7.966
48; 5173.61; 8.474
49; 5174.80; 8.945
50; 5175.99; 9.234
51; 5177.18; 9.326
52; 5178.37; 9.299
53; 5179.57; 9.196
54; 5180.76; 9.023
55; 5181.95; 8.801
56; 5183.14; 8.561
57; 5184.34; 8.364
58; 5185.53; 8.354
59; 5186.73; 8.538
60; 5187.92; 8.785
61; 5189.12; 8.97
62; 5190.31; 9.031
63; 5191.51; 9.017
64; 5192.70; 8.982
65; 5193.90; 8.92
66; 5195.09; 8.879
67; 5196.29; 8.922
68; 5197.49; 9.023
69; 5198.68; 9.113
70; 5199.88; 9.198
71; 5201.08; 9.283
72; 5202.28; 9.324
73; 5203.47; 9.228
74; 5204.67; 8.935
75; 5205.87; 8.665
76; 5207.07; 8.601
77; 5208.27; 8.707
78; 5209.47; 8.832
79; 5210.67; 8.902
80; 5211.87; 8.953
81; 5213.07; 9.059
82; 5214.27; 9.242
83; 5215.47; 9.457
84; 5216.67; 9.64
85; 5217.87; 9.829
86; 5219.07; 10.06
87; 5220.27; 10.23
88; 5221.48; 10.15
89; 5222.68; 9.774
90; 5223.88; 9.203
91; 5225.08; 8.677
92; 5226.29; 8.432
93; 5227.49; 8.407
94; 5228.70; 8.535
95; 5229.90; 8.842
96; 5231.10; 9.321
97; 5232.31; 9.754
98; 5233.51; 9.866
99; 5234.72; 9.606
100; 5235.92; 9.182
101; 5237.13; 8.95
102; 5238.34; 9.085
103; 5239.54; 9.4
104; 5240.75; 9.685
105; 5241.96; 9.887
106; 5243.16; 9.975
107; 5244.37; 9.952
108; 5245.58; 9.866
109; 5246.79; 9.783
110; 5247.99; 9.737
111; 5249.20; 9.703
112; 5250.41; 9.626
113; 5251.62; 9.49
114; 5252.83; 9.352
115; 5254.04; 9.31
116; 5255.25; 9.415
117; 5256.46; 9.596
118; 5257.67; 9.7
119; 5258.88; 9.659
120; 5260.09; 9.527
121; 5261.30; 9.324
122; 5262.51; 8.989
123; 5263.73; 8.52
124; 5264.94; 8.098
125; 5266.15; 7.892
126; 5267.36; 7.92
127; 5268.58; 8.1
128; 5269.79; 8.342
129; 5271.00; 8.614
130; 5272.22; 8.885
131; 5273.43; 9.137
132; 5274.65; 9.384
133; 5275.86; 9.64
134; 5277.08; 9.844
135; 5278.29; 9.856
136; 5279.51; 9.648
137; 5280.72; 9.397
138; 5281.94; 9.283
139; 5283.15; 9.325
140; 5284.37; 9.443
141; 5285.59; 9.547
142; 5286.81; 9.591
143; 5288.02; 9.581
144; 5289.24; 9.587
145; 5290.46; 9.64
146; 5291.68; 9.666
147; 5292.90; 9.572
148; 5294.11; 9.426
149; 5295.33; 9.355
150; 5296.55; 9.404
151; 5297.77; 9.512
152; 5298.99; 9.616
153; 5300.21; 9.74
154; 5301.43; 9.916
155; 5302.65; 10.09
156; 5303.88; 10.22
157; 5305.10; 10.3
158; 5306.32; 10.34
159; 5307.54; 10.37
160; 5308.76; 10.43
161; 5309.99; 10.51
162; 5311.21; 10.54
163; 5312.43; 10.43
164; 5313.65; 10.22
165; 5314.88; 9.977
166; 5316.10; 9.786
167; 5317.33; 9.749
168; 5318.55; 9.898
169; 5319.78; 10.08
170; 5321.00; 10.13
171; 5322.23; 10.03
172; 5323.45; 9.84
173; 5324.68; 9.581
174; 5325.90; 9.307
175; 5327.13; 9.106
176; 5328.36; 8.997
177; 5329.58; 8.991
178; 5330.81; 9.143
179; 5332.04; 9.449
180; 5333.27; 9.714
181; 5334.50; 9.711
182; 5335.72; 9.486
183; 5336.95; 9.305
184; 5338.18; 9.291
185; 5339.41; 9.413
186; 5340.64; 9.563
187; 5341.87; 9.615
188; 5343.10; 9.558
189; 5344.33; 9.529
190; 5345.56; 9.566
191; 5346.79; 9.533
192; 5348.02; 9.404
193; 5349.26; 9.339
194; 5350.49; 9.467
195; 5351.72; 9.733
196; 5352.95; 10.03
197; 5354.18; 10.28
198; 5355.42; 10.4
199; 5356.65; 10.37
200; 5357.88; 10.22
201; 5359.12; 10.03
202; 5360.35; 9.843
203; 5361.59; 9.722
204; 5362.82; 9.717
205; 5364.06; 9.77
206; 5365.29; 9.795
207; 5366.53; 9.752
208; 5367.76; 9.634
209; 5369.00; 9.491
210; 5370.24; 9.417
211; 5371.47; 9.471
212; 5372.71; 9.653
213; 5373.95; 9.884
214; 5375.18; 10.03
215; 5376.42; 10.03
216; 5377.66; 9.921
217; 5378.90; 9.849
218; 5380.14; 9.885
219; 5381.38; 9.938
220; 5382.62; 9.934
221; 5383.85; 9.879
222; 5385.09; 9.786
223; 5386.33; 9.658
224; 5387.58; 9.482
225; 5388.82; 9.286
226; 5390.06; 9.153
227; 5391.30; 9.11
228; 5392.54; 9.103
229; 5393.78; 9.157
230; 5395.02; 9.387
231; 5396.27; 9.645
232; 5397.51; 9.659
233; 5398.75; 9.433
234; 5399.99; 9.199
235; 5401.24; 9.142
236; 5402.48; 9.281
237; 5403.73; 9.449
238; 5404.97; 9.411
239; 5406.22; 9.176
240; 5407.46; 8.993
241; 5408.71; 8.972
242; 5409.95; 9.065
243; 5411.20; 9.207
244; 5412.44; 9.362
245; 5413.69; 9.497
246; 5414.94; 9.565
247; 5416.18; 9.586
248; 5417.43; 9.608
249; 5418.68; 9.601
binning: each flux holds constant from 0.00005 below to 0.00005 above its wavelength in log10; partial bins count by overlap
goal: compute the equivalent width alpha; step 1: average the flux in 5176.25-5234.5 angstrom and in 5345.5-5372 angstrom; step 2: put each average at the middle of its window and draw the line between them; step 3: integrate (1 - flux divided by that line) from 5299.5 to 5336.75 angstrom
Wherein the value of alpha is -1.0 angstrom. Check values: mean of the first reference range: 9.09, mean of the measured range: 9.86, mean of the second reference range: 9.78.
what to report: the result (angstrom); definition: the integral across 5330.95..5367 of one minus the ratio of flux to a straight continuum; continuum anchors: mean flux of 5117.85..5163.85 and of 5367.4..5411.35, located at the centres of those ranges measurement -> -0.9 angstrom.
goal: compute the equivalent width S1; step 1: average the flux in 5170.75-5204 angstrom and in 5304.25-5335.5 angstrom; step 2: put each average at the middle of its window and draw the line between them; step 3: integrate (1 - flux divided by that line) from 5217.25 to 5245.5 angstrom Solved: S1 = -0.7 angstrom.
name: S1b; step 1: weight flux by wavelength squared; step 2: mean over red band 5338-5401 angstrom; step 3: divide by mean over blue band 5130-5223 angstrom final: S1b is 1.2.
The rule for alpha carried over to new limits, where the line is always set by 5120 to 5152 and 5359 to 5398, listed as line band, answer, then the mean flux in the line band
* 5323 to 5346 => 0.4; 9.43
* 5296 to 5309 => -0.6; 9.98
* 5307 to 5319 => -0.8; 10.2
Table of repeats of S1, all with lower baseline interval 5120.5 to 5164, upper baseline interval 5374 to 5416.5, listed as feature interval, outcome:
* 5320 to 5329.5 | -0.16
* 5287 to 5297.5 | -0.18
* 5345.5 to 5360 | -0.68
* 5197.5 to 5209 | 0.33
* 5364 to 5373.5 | -0.17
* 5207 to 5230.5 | 0.24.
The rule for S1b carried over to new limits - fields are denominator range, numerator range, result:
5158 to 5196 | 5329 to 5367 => 1.19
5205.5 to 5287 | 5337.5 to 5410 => 1.09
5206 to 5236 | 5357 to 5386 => 1.12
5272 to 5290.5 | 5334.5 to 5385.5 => 1.06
